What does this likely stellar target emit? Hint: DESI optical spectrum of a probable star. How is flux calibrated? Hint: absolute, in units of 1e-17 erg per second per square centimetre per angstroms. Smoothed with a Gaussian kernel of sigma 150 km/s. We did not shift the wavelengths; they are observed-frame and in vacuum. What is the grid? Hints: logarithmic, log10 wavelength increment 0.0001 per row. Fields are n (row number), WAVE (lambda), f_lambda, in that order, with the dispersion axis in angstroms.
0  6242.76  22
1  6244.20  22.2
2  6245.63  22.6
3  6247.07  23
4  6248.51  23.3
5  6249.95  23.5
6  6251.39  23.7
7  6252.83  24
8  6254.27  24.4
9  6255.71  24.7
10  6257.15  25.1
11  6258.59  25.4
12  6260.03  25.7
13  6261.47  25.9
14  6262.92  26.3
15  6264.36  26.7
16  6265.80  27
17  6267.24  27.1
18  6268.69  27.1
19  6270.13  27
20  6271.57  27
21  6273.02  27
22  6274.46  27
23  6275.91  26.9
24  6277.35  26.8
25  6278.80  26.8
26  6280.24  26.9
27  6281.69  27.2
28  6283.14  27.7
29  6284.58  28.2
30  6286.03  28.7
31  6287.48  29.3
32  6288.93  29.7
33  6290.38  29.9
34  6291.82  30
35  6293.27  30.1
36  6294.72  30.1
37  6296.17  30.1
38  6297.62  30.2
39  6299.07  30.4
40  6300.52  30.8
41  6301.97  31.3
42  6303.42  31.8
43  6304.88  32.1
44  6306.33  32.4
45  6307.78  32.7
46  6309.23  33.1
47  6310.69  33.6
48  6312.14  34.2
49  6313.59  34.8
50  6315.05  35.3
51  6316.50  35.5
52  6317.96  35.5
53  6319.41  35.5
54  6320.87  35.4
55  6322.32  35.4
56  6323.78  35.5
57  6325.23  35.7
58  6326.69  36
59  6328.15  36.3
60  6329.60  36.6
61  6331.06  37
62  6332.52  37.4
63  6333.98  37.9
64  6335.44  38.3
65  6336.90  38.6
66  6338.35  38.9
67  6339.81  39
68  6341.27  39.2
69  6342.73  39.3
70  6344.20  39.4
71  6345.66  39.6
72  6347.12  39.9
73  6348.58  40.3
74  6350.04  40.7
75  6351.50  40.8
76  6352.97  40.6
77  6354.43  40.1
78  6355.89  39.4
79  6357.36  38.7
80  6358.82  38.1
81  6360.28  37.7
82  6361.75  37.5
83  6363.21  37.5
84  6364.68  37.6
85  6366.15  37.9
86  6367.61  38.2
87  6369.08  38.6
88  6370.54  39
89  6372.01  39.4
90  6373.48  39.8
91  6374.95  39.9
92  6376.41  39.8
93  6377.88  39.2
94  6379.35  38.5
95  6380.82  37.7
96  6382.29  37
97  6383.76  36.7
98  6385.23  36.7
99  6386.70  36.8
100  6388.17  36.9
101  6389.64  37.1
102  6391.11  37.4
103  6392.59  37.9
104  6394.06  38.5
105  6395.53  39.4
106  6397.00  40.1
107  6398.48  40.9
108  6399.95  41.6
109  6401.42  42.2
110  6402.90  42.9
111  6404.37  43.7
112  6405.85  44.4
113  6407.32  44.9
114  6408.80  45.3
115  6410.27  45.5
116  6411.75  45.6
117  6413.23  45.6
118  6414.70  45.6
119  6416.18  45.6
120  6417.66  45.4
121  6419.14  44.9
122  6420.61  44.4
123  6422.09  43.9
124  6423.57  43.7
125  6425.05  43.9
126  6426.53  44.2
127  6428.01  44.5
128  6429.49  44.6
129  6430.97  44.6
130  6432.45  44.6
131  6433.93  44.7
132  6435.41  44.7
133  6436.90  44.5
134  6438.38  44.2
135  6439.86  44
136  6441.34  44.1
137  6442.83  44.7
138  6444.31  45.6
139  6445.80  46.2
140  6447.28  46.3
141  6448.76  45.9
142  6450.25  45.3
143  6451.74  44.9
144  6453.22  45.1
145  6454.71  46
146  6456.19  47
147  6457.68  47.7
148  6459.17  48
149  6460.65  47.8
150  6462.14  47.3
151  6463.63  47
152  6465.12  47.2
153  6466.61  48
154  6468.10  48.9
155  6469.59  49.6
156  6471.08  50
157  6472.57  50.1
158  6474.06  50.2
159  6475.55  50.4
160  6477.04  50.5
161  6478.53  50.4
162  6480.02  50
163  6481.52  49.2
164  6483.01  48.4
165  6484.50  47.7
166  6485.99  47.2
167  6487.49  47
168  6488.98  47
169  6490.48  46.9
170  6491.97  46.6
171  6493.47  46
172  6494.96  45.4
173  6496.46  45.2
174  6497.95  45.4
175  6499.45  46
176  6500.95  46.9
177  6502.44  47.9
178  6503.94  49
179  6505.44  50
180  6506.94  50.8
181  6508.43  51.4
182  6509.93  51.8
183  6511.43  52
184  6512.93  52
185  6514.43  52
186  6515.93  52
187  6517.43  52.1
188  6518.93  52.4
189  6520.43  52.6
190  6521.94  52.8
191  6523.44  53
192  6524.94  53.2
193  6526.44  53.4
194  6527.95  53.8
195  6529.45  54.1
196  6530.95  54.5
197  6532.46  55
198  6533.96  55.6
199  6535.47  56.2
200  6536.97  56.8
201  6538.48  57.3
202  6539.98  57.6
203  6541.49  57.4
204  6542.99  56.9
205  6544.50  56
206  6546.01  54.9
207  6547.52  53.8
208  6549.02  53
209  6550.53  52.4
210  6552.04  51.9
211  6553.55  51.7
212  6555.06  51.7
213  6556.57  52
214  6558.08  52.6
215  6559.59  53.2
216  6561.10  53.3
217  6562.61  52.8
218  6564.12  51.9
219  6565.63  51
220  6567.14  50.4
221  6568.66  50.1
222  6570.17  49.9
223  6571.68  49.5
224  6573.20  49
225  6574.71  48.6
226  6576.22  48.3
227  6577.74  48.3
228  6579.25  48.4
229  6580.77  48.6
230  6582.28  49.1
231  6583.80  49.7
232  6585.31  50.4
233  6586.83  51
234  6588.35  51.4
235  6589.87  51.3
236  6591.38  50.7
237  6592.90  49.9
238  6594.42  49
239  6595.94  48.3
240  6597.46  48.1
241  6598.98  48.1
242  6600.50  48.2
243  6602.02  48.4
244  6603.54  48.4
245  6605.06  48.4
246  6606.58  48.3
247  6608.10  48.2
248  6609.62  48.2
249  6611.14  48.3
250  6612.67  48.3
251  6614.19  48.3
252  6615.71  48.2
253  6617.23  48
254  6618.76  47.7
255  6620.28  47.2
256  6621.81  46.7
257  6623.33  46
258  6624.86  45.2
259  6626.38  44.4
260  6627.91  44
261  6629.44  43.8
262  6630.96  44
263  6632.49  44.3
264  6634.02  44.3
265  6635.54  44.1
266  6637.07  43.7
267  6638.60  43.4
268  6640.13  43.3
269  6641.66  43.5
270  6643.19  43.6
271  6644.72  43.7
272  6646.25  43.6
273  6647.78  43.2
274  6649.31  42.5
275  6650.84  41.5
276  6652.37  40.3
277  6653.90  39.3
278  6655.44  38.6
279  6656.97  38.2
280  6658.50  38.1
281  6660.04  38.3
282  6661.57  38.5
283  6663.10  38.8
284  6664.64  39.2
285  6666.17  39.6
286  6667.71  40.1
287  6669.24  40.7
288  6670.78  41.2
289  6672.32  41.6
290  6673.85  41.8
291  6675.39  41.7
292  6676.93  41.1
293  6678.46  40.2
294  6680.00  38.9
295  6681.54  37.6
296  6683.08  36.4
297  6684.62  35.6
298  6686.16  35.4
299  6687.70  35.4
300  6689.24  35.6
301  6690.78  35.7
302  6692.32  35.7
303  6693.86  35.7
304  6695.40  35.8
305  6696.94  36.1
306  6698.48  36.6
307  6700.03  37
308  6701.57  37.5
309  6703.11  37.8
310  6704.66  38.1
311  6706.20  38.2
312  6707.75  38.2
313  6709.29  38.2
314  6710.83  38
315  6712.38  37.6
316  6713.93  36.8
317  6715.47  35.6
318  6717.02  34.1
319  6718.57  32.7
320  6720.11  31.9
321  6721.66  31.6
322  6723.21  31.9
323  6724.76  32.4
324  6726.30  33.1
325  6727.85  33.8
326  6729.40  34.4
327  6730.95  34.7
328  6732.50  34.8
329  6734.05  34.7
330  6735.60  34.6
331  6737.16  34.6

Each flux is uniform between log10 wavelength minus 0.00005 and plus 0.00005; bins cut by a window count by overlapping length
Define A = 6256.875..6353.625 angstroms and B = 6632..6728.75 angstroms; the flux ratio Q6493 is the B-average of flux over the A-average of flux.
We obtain 1.18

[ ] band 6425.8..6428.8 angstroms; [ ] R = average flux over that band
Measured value 44.4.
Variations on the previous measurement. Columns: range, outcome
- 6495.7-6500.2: 45.5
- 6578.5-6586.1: 49.2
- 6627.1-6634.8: 44.1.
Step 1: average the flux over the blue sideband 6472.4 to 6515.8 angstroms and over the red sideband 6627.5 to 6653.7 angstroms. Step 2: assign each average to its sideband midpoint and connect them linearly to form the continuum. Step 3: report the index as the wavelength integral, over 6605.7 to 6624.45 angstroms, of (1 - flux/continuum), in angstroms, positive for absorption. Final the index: -1.5 angstroms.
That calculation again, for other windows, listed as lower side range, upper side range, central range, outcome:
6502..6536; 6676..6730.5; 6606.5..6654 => -2.7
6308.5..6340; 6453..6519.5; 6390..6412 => 0.1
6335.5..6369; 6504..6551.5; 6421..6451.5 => 0.9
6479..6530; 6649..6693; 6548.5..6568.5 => -2.5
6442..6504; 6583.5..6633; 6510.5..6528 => -1.8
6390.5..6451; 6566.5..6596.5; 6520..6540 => -2.9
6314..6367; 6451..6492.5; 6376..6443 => 1.6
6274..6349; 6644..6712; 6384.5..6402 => -2.1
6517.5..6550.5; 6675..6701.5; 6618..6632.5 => -0.4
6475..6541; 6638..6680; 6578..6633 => -4.4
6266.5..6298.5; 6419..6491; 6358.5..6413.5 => -0.7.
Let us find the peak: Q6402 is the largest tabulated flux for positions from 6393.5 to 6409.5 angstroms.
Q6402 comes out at 45.3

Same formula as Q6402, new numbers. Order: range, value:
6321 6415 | 45.6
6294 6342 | 39.2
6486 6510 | 51.8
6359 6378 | 39.9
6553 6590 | 53.3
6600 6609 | 48.4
